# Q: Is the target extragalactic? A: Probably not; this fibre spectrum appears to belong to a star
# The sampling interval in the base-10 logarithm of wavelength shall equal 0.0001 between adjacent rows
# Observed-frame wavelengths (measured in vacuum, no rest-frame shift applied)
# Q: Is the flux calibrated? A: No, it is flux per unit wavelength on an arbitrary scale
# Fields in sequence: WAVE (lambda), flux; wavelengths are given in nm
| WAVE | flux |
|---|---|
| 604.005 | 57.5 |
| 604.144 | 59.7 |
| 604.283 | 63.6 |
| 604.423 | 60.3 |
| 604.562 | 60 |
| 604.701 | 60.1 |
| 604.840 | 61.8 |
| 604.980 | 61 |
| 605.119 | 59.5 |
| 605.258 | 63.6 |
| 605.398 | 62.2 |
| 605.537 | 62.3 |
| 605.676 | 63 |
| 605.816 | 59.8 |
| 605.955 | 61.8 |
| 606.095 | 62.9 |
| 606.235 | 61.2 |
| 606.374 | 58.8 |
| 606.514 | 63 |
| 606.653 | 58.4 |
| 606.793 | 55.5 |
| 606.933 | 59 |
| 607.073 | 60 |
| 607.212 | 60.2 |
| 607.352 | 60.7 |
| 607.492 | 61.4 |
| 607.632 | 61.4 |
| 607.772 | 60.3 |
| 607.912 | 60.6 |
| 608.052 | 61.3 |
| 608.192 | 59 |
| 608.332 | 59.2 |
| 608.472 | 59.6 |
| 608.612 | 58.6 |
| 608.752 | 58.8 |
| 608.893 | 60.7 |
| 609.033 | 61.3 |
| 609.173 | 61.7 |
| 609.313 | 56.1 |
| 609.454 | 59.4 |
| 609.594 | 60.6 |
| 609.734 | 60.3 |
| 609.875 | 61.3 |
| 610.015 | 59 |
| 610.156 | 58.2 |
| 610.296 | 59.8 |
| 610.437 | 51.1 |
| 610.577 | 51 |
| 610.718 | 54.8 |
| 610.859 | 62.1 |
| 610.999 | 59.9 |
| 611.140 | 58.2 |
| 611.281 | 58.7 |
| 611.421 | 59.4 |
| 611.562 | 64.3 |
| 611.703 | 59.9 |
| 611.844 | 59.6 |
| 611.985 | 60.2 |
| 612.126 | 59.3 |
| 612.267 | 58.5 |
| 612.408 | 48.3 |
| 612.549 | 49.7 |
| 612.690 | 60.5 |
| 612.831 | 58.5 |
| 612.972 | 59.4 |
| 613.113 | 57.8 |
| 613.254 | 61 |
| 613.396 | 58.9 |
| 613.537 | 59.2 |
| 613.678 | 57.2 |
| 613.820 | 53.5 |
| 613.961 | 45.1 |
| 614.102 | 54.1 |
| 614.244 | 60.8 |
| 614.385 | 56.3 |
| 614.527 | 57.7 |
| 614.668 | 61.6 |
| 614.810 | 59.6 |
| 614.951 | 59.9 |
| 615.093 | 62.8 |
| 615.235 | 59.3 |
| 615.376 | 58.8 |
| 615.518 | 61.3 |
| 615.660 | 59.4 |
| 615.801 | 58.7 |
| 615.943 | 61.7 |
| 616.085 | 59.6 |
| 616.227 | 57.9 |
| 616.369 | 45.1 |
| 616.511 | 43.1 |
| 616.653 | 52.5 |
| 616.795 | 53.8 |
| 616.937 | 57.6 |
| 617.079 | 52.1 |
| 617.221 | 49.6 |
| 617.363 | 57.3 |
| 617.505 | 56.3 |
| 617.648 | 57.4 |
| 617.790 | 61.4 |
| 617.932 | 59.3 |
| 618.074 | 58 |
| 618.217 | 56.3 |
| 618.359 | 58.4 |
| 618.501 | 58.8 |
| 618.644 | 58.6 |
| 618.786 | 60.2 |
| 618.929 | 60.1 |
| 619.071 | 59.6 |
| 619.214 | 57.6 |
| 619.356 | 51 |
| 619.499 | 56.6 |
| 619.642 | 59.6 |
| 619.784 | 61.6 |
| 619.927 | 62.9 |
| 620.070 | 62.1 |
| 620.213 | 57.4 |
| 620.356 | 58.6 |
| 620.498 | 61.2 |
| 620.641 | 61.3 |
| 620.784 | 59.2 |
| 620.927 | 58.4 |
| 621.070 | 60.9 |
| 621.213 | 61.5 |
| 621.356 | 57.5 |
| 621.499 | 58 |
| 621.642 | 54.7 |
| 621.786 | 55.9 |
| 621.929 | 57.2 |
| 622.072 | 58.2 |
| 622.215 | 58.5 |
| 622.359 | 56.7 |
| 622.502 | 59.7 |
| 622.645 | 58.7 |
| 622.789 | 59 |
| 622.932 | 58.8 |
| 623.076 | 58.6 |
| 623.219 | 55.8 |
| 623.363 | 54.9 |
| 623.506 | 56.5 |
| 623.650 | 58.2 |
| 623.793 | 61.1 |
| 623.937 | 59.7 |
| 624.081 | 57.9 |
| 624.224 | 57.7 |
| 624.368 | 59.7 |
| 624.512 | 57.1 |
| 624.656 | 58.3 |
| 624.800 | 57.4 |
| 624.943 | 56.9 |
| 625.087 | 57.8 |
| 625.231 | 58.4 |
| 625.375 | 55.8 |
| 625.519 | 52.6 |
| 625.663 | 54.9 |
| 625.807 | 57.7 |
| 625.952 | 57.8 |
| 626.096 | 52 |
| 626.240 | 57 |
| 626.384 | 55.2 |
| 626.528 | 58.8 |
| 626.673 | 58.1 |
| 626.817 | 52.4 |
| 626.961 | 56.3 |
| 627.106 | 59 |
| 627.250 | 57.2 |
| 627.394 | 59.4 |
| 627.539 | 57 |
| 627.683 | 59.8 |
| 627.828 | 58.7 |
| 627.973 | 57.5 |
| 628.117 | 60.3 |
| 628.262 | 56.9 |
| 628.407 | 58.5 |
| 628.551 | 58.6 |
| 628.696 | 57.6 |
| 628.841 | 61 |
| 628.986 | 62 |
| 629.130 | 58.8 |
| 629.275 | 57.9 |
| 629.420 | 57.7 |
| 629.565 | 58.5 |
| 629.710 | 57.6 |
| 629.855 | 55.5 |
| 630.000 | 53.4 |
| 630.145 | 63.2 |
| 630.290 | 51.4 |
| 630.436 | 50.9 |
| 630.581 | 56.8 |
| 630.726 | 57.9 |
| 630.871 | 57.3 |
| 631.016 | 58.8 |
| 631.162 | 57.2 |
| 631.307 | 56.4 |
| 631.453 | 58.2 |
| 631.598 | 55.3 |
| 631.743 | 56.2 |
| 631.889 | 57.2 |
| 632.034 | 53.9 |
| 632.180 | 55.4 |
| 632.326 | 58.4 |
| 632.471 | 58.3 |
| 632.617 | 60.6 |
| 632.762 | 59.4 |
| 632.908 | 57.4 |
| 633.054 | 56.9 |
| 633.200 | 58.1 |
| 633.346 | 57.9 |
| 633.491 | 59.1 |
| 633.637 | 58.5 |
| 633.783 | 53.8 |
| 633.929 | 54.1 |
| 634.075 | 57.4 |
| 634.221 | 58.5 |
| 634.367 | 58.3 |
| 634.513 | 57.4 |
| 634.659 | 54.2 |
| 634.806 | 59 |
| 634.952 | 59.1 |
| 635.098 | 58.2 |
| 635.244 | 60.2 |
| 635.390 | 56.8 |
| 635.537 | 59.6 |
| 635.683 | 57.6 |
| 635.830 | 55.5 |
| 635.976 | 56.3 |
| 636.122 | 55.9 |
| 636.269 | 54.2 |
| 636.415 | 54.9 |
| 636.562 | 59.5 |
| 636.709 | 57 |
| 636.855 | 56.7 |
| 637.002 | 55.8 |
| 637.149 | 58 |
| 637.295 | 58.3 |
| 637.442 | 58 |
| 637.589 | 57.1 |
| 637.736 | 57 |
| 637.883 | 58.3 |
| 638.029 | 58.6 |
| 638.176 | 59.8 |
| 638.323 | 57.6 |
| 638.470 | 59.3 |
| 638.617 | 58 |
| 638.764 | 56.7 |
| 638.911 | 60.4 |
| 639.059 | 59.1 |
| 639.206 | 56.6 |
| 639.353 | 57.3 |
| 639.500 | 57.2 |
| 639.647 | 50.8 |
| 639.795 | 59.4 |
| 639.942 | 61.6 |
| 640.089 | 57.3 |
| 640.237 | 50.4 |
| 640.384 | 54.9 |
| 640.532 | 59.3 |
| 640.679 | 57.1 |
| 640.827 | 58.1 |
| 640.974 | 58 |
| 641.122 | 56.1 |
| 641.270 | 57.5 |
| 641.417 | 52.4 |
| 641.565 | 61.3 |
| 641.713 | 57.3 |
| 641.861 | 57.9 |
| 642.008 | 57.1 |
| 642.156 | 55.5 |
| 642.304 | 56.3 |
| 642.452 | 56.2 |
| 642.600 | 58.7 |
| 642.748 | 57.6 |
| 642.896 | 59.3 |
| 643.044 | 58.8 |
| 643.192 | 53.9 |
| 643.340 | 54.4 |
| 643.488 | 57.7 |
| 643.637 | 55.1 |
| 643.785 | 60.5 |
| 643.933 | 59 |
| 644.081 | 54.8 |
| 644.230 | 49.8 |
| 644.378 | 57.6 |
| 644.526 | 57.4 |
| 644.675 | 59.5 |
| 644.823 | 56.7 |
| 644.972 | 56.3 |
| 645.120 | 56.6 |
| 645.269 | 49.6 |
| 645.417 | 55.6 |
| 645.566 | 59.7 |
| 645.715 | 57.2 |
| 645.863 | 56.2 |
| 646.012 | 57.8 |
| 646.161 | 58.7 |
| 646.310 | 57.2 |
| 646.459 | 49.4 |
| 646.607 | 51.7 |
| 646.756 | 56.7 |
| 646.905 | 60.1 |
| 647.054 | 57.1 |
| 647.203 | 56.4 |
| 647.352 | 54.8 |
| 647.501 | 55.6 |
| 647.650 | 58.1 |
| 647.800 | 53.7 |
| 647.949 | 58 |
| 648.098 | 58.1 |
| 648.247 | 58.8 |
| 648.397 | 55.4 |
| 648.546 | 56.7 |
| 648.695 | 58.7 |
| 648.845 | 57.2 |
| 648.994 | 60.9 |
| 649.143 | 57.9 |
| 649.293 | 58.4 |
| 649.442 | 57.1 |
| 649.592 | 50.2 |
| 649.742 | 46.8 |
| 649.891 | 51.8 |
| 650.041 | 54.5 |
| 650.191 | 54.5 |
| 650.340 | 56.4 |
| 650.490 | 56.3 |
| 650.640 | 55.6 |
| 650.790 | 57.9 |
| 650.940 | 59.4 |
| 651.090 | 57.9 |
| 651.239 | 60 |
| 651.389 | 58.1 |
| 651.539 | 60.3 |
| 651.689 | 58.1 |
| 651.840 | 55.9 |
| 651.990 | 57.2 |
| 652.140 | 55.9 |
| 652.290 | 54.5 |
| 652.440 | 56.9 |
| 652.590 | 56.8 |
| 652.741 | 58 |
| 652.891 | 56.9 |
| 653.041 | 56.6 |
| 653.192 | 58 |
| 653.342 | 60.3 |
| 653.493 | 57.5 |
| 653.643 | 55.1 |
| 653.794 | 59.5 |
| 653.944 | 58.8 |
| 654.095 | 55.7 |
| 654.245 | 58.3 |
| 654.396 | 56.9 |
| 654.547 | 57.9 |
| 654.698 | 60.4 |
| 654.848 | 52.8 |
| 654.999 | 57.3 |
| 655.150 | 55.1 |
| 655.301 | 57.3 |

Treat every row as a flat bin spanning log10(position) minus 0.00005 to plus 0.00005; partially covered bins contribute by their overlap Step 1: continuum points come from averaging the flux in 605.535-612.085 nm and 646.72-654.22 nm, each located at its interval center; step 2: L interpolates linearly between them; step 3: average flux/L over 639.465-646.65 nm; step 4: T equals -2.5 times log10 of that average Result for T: 0.02 mag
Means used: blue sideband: 59.6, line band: 56.5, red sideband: 56.8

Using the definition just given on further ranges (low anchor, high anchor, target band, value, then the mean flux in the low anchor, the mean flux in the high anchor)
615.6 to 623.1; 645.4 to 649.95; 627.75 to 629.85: -0.03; 57.6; 56.2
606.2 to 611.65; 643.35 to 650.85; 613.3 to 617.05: 0.04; 59.4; 56.1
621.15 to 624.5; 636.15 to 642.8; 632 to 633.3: 0.00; 58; 57.2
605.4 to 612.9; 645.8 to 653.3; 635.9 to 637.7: 0.01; 59.3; 56.5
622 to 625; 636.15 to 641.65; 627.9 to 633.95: 0.01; 58.1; 57.3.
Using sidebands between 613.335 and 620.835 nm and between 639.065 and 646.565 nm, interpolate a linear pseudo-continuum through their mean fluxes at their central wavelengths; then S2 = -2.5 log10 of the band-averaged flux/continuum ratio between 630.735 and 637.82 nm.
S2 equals -0.01 mag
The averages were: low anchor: 57.5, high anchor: 56.6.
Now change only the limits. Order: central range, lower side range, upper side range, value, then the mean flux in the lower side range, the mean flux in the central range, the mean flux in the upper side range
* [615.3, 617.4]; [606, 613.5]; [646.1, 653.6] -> 0.065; 59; 55.2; 56.6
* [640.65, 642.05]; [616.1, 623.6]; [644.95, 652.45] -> -0.013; 57.4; 57.3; 56.4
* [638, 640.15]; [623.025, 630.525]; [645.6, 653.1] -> -0.020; 57.4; 58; 56.5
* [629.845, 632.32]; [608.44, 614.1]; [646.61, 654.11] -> 0.022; 58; 56.2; 56.8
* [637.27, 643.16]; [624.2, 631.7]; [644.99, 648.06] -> -0.018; 57.3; 57.4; 56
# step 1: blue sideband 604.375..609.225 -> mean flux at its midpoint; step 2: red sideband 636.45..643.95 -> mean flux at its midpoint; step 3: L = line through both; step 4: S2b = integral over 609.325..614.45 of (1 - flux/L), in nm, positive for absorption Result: 0.21 nm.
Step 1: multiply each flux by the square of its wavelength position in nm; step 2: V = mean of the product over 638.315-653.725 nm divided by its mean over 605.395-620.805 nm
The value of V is 1.1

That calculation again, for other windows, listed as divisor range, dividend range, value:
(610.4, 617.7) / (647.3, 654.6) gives 1.12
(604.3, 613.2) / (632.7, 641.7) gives 1.06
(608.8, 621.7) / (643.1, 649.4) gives 1.08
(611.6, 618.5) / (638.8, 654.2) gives 1.10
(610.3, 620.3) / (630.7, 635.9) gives 1.06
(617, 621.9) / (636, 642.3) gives 1.05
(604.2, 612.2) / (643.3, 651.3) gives 1.06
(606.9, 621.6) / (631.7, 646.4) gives 1.06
